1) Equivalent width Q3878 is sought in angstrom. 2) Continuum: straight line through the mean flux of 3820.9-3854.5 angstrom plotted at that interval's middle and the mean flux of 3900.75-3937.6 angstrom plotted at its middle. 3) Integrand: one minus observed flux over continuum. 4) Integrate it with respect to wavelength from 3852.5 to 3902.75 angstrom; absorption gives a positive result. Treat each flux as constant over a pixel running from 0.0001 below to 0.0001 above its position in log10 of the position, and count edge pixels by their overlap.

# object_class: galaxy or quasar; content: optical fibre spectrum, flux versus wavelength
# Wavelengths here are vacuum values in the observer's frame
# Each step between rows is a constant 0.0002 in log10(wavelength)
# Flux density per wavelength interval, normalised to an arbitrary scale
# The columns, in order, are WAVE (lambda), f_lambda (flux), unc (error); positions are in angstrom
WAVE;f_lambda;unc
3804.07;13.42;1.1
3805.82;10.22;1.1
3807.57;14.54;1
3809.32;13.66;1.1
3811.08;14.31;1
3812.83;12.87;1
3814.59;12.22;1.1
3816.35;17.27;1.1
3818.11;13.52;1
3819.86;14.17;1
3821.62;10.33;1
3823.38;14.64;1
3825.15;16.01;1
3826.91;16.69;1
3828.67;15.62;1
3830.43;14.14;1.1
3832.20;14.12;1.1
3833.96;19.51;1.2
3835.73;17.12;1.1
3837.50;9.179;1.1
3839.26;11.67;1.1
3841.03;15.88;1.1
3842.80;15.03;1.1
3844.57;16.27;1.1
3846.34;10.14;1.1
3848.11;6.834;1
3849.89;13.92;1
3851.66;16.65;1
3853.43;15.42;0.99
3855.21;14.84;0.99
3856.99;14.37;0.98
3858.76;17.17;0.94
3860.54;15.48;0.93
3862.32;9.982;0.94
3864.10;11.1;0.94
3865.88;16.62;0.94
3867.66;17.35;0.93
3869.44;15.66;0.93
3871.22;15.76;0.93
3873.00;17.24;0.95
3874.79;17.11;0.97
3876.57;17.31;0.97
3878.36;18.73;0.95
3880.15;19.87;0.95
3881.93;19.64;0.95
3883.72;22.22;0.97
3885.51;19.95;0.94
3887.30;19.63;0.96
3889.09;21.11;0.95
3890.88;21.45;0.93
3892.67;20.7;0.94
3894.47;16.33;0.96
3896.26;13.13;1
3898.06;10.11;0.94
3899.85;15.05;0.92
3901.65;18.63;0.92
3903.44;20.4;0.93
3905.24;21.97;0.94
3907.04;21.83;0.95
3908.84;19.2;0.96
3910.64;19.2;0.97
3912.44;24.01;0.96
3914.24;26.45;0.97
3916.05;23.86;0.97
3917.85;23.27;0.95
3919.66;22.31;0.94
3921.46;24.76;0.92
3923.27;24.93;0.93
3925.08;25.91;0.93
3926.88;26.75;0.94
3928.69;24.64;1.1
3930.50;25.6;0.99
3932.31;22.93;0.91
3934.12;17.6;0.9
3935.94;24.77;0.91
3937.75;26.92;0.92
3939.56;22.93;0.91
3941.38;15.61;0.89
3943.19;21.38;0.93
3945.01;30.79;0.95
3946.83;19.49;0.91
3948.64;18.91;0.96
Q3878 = 4.40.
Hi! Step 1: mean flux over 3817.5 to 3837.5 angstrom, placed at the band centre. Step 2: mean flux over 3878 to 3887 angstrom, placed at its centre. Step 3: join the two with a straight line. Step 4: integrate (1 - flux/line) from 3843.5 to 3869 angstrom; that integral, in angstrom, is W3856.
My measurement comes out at 5.17 angstrom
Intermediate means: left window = 14.8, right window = 20.1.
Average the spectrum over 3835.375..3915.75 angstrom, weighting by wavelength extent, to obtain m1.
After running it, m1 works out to 16.9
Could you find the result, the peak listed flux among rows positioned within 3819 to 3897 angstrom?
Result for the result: 22.22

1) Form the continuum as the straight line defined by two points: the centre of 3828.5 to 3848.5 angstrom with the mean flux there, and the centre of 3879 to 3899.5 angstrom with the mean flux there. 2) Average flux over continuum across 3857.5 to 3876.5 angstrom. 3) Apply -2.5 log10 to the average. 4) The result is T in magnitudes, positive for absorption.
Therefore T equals 0.07 mag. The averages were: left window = 13.9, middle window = 15.4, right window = 18.5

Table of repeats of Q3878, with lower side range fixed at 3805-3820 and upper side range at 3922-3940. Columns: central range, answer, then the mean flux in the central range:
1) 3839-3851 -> 2.6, 12.9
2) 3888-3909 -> 3.0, 18.3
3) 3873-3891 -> 0.4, 19.5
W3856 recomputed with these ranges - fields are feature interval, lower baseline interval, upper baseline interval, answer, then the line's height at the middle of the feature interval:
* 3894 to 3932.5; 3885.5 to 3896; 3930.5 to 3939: 0.2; 21.4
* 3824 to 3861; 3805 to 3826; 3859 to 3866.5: -2.7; 13.6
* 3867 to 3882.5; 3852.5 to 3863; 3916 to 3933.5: -0.4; 17.1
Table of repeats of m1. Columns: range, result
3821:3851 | 14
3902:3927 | 23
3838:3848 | 13.1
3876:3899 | 18.5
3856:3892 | 17.4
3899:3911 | 19.5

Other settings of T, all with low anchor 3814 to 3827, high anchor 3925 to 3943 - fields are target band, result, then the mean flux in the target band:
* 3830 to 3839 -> 0.05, 14.6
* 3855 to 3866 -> 0.23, 14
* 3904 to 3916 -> -0.04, 22.2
